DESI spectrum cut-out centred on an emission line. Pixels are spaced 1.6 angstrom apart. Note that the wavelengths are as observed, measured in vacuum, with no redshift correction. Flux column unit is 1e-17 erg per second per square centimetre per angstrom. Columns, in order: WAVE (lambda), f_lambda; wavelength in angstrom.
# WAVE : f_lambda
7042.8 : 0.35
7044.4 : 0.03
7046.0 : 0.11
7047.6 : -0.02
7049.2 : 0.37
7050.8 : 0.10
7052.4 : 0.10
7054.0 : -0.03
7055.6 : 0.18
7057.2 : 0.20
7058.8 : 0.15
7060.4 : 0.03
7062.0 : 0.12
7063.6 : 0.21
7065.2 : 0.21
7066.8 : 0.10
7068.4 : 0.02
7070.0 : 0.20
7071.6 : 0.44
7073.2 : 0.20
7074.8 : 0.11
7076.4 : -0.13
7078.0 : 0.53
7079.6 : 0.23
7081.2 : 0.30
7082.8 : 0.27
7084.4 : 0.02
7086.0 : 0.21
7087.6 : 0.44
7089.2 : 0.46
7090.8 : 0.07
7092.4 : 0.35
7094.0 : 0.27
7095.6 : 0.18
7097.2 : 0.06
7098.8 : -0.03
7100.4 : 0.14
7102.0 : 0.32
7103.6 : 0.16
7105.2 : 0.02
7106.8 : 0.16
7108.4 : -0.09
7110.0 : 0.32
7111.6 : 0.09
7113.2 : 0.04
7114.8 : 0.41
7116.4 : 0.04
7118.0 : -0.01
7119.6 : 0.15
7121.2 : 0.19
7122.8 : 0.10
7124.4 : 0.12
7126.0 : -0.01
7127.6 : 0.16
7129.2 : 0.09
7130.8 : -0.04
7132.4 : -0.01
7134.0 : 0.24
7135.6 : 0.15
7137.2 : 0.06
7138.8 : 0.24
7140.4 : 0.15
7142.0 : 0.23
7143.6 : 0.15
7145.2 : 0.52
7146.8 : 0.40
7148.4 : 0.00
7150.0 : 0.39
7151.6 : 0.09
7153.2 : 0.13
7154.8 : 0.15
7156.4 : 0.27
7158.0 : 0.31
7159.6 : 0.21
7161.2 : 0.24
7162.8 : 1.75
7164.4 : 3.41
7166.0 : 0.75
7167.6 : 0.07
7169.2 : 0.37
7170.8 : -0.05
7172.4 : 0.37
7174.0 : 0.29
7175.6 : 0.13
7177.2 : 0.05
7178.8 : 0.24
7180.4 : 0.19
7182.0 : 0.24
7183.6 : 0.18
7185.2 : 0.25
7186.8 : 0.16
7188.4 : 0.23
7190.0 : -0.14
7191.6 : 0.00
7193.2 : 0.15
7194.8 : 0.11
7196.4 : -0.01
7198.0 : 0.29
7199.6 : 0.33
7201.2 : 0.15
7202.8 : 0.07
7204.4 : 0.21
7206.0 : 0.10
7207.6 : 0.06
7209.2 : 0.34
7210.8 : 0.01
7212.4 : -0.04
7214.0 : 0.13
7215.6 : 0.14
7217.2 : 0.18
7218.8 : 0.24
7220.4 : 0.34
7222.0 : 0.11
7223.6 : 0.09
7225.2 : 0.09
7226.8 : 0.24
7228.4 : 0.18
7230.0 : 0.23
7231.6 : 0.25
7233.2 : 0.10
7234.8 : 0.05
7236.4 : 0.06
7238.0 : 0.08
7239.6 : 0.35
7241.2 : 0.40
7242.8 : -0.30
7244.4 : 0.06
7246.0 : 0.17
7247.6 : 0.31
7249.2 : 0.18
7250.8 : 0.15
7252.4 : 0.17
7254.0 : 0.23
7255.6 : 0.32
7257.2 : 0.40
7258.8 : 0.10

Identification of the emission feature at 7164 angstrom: H-alpha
